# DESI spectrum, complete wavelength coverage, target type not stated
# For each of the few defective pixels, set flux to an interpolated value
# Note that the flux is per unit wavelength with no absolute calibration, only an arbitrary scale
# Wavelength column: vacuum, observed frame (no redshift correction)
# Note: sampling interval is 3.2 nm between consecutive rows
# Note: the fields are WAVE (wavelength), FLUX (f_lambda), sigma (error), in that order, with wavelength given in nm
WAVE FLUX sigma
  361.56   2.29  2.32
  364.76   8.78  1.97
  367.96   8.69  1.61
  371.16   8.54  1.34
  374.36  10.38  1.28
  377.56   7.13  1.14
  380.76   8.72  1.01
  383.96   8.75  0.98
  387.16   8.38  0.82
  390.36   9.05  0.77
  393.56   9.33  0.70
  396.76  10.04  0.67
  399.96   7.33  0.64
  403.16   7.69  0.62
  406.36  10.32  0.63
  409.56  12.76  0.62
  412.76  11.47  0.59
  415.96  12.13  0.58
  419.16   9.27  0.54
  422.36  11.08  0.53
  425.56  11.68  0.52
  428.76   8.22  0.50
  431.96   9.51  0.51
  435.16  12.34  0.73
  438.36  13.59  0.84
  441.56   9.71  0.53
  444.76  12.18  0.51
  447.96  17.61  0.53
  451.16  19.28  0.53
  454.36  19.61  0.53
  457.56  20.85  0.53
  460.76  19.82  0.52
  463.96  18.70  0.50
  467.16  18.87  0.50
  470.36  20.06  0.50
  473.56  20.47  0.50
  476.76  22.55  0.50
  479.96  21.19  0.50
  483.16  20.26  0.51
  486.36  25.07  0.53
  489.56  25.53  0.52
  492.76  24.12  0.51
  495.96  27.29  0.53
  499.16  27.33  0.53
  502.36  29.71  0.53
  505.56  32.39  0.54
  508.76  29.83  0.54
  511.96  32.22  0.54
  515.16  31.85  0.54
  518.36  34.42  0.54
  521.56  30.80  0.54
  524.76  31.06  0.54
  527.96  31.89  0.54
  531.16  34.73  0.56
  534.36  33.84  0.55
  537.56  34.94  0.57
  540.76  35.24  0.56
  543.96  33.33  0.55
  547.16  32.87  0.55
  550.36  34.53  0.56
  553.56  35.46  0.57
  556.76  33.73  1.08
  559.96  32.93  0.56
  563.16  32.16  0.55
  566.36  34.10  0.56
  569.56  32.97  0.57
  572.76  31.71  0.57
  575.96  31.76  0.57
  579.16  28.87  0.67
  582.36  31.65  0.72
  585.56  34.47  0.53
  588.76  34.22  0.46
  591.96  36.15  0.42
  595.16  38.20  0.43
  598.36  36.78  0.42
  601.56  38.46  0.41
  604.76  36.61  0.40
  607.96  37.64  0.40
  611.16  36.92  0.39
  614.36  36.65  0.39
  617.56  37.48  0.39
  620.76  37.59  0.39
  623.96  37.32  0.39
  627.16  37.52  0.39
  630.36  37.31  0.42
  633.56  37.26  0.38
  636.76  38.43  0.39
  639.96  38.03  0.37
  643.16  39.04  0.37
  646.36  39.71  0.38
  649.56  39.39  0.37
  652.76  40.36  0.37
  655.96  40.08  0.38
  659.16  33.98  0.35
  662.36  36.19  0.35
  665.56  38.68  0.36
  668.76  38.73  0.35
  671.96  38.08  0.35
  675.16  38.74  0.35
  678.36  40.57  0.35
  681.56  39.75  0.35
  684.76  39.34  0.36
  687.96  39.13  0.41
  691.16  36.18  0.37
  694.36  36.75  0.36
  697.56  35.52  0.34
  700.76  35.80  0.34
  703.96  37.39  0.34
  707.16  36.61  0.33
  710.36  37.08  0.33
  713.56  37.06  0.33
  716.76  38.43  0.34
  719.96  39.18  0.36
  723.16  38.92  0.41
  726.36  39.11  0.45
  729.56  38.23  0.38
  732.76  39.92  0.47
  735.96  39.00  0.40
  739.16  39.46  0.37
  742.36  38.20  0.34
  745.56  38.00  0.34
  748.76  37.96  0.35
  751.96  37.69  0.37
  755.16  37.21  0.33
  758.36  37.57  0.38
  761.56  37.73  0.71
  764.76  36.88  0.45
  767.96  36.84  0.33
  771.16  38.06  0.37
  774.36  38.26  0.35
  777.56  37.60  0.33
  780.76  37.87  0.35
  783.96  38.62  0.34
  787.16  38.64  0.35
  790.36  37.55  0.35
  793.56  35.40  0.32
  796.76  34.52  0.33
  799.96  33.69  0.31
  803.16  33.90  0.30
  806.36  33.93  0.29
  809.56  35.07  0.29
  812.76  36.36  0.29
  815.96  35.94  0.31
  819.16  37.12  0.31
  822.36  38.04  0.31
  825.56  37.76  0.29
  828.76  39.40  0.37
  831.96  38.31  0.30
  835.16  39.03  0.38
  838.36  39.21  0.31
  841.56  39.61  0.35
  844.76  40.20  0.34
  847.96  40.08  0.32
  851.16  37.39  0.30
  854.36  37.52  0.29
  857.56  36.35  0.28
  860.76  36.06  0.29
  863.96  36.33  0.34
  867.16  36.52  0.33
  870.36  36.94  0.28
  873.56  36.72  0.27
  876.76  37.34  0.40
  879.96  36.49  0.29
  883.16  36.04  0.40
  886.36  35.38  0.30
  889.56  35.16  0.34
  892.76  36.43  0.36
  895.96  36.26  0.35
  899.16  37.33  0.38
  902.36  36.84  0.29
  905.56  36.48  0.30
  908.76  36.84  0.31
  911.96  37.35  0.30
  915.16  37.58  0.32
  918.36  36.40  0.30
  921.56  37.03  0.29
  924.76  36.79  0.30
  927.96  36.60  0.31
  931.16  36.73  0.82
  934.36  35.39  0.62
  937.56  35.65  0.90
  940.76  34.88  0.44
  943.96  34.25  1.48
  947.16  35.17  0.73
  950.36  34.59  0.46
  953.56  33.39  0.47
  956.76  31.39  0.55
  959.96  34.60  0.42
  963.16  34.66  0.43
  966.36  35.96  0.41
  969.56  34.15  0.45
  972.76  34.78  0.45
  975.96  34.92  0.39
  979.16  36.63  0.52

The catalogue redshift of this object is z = 0.120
